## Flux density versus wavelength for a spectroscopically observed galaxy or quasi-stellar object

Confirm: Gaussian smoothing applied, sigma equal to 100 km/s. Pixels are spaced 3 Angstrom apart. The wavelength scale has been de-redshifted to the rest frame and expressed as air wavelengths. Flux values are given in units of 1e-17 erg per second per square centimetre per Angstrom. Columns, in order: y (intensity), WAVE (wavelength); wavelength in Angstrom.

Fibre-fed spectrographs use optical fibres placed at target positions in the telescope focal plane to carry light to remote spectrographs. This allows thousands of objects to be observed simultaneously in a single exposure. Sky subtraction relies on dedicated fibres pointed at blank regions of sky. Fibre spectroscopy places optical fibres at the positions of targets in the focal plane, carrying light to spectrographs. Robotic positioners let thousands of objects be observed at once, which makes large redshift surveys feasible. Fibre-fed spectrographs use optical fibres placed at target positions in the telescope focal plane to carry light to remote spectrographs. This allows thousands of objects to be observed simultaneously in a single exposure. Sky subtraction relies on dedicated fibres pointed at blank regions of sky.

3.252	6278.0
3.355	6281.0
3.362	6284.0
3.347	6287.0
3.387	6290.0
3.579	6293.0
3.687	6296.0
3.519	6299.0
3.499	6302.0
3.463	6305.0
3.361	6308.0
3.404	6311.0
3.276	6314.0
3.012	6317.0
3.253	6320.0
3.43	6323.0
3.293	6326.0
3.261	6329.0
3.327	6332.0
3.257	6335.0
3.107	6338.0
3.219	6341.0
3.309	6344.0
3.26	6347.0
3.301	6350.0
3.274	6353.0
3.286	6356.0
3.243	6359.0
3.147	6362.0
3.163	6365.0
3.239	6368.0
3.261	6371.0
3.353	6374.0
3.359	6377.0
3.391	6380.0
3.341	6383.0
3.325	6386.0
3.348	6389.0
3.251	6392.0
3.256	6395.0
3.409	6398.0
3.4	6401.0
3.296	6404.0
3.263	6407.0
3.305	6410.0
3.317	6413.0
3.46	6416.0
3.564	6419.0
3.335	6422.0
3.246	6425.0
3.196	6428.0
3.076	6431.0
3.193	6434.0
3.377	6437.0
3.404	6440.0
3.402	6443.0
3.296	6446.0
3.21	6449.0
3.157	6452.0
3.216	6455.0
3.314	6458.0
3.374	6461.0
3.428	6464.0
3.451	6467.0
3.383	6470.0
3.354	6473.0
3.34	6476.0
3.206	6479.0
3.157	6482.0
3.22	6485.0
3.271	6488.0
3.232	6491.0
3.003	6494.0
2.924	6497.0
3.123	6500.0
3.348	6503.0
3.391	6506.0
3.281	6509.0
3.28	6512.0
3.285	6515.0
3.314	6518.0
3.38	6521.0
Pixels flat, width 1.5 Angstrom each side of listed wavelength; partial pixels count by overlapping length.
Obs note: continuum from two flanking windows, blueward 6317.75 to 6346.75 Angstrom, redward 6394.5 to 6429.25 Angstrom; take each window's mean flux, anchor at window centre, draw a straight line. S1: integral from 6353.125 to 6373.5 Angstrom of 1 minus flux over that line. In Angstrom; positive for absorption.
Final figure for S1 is 0.4 Angstrom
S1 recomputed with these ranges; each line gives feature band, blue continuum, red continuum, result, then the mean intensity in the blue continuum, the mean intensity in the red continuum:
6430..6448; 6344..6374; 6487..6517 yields -0.36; 3.25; 3.21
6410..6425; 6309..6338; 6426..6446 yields -0.53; 3.27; 3.28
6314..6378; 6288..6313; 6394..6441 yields 3.04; 3.48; 3.32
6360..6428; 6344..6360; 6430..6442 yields -0.82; 3.28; 3.28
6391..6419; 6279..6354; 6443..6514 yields -0.38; 3.34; 3.26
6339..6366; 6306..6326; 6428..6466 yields 0.39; 3.29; 3.29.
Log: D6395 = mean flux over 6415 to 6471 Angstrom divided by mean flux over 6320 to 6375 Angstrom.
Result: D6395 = 1.02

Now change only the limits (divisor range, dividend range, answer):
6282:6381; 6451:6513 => 0.98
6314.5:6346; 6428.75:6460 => 1.01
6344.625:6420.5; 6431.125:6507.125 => 0.99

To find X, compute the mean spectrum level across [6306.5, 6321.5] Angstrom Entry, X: 3.26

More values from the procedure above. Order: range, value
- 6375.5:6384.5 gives 3.36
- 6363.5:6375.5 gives 3.25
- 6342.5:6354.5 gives 3.29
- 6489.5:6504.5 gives 3.13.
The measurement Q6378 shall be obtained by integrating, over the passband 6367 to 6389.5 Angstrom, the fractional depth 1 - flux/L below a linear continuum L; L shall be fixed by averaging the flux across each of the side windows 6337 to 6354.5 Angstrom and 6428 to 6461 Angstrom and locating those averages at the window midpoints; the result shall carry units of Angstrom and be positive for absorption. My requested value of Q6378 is -0.5 Angstrom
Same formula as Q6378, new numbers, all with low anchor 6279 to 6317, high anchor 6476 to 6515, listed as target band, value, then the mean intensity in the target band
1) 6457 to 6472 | -0.7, 3.39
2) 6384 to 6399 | 0.0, 3.32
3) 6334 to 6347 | 0.6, 3.23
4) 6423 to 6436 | 0.4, 3.19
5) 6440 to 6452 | -0.1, 3.3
